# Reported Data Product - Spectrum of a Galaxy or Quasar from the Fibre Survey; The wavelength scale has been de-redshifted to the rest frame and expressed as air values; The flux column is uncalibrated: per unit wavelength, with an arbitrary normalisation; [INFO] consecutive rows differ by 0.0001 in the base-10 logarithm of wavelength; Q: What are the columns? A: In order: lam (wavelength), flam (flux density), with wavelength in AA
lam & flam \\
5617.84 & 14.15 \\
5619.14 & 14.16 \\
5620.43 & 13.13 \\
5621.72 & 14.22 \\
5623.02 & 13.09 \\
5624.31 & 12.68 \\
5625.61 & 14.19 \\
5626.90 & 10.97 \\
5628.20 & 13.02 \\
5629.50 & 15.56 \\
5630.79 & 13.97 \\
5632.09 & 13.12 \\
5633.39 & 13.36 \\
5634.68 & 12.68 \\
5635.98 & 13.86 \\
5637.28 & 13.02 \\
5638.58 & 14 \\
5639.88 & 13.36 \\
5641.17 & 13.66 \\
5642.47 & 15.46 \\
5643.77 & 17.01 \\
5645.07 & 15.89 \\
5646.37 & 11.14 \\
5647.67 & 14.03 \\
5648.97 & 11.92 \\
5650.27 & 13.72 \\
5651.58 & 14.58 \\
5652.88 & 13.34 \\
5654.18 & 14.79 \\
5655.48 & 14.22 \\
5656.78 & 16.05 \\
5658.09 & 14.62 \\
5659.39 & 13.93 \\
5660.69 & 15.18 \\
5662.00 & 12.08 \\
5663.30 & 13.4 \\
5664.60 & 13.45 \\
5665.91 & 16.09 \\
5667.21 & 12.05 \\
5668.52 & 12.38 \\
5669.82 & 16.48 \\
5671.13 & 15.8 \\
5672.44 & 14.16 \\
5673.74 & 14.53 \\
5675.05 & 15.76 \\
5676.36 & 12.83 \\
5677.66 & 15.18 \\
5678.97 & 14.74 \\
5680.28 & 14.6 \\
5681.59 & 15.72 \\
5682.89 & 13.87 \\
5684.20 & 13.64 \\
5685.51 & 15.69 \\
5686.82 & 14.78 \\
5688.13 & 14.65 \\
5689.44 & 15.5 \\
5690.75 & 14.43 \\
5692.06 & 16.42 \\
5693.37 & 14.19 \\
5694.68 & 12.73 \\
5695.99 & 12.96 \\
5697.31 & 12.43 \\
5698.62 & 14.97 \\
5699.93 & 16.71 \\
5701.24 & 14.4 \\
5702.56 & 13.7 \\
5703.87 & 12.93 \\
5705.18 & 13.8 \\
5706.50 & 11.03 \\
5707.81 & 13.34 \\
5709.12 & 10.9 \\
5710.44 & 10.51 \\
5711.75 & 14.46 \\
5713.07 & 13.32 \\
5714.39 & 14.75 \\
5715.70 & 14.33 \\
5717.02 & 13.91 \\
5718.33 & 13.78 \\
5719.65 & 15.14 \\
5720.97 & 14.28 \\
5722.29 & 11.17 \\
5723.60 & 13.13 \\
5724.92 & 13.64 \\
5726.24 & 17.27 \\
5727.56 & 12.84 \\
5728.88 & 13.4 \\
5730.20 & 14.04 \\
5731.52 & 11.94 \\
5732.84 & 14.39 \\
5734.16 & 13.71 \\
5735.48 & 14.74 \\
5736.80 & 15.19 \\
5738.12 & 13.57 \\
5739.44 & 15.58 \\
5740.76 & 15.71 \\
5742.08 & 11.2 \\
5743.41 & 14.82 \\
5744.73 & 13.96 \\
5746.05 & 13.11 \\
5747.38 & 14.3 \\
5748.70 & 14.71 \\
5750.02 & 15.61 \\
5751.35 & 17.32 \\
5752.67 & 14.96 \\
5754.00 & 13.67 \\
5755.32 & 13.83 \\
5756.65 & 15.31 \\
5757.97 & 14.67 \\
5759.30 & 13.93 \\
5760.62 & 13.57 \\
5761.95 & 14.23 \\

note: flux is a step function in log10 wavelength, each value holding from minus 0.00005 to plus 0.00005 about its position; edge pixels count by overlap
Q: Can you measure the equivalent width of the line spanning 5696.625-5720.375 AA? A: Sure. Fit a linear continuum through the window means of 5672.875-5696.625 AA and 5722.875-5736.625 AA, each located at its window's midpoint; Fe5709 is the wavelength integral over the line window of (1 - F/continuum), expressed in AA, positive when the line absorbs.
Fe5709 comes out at 1.10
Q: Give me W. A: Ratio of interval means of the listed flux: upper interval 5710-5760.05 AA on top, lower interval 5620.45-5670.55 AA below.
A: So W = 1.02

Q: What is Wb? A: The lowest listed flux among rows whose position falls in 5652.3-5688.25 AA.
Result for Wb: 12.05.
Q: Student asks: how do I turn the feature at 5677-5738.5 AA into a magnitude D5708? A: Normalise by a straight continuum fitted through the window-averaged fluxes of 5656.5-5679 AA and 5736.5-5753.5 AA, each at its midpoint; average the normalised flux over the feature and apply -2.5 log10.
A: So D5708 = 0.04 mag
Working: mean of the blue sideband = 14.3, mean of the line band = 14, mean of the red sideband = 14.6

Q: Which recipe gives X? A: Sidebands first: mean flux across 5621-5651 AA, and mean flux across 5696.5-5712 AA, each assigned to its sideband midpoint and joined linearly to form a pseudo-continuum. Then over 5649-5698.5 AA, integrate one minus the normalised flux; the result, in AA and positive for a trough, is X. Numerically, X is -3.4 AA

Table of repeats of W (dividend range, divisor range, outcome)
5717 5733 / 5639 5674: 0.97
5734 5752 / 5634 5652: 1.05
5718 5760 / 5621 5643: 1.05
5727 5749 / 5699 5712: 1.06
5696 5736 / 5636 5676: 0.96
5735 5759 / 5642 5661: 1.01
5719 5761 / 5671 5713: 1.01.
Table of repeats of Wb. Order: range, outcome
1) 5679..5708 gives 11.03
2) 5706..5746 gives 10.51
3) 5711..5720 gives 13.32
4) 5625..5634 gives 10.97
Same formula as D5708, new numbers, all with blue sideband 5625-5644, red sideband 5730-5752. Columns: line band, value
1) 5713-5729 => 0.02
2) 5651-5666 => -0.03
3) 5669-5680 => -0.07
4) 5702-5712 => 0.13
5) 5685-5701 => -0.04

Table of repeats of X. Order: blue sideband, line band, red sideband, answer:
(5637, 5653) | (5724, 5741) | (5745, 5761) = 0.3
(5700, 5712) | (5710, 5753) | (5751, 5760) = -0.7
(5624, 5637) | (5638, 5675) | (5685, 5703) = -1.0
